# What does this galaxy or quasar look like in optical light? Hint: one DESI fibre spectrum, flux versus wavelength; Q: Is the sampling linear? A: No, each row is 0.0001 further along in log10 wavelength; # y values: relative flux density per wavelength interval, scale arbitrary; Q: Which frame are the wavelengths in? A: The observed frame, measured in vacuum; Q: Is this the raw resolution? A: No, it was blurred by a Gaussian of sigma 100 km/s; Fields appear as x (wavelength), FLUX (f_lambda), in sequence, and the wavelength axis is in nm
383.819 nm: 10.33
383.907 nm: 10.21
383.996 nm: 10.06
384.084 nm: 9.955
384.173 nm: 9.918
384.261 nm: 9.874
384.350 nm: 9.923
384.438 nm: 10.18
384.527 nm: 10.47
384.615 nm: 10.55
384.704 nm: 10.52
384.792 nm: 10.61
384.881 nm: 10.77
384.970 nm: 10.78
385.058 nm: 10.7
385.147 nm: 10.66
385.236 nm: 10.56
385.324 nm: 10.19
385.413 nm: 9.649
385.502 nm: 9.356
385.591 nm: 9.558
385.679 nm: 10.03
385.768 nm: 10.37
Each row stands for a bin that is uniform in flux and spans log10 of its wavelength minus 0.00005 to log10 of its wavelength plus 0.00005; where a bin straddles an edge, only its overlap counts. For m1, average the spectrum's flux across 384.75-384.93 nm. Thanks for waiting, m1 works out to 10.6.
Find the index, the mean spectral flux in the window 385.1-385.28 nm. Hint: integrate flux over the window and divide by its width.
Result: 10.6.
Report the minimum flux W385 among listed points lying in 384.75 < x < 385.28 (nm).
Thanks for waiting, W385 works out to 10.56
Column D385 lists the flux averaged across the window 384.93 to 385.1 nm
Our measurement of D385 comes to 10.8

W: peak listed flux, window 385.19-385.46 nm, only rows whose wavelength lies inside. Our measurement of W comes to 10.56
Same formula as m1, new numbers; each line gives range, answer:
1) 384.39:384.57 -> 10.3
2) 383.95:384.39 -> 9.93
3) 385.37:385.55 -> 9.48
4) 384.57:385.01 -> 10.6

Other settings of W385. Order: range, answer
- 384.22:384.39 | 9.874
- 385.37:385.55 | 9.356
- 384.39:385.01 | 10.18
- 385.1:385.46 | 9.649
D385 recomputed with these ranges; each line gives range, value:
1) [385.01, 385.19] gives 10.7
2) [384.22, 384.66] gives 10.2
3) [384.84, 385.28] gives 10.7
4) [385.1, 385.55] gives 10.1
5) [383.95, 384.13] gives 9.97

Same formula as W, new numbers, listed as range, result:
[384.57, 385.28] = 10.78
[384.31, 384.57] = 10.47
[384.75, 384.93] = 10.77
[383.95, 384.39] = 10.06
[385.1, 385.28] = 10.66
